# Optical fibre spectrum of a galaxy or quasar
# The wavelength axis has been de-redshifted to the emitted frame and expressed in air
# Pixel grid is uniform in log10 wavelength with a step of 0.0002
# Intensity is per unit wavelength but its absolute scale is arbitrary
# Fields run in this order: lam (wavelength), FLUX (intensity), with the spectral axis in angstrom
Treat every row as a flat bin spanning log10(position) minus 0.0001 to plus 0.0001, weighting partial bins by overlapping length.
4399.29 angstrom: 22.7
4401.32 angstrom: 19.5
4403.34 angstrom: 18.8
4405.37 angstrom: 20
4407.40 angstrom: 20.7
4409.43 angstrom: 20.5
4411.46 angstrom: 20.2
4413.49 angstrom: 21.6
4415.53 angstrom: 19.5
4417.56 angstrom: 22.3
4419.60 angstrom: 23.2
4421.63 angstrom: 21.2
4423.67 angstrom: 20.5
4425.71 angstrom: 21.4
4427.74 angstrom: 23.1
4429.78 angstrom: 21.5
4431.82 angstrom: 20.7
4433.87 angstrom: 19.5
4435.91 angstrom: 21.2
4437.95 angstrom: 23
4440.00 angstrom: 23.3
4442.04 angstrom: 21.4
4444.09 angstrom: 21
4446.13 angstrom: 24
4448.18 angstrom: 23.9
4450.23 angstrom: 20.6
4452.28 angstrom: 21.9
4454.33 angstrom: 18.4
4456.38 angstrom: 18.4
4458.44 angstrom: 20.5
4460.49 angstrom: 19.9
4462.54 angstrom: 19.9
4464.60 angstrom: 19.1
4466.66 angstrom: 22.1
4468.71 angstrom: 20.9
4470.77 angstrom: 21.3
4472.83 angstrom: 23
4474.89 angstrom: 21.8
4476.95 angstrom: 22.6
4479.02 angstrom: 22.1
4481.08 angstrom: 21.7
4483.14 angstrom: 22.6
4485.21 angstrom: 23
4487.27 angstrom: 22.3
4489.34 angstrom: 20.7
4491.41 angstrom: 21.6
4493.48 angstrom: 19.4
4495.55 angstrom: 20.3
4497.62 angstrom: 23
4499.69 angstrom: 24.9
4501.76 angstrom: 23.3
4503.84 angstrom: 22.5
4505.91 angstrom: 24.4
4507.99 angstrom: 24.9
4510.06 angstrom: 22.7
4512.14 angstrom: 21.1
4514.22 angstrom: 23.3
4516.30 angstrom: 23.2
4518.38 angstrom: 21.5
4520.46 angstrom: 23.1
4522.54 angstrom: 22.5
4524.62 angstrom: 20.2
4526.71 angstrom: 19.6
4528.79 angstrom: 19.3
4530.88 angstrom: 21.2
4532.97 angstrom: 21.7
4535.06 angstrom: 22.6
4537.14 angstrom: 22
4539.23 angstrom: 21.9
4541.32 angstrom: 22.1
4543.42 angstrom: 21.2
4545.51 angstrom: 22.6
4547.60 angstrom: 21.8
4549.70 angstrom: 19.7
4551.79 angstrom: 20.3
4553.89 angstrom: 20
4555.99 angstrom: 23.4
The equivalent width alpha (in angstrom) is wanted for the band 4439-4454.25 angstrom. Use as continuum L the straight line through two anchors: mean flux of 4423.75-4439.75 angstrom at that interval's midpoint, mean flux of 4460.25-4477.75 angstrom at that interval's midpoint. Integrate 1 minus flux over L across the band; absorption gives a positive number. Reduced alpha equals -0.5 angstrom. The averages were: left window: 21.5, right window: 21.2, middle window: 22.1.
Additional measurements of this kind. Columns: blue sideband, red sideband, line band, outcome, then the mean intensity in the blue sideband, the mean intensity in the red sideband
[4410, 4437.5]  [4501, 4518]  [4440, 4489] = 1.5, 21.2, 23.1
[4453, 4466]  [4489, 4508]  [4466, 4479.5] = -1.0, 19.5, 22.4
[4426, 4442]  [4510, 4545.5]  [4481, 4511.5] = -1.1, 21.7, 21.7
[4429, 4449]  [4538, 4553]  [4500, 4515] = -1.2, 21.9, 21.4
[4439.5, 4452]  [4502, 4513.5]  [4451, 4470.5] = 2.0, 22.3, 23.1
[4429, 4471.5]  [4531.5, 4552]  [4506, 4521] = -1.0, 21.1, 21.6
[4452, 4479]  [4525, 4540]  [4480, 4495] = -0.5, 20.8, 21.1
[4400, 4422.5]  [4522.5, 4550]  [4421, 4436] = -0.2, 20.7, 21.3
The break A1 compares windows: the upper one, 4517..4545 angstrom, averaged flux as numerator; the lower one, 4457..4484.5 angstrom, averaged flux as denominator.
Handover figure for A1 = 1.0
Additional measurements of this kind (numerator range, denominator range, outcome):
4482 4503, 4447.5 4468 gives 1.08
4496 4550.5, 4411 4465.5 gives 1.05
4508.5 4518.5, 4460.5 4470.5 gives 1.10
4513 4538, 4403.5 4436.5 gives 1.03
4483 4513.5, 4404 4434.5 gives 1.07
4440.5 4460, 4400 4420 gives 1.03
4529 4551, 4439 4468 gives 1.03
